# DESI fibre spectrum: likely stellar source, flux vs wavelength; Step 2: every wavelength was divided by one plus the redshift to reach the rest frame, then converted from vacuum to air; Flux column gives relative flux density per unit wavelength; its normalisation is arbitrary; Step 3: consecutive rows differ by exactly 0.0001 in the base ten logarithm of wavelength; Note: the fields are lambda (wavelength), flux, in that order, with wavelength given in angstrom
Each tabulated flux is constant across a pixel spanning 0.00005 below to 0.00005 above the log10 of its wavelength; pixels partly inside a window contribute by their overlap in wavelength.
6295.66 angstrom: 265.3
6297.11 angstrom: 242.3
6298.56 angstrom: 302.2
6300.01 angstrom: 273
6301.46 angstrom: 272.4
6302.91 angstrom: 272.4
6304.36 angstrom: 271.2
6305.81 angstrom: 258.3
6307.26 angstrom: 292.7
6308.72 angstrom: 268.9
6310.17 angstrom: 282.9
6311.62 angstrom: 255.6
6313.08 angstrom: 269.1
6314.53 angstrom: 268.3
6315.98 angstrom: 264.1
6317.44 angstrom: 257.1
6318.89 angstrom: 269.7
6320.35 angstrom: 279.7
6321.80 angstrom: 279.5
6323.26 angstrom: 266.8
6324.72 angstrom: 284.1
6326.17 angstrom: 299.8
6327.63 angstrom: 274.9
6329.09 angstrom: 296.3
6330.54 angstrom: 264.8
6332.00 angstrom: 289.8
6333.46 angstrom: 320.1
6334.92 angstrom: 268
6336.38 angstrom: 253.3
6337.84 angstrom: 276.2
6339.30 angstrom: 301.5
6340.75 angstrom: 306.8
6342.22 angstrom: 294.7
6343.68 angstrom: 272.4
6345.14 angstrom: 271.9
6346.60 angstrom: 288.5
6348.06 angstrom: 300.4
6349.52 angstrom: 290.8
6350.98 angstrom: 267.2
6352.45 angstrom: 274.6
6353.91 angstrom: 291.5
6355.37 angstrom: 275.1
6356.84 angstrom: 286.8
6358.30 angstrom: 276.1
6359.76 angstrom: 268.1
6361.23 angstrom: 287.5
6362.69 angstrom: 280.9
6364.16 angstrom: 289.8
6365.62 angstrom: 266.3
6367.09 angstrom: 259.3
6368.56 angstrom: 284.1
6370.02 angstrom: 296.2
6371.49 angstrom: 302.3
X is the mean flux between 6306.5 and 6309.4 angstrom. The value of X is 280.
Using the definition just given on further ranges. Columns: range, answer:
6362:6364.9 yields 285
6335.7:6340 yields 277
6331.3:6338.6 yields 281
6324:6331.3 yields 284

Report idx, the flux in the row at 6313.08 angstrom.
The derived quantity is 269.1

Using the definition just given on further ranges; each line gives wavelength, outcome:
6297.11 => 242.3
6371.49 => 302.3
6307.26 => 292.7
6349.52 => 290.8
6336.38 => 253.3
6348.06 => 300.4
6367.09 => 259.3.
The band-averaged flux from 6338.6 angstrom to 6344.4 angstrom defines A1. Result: 294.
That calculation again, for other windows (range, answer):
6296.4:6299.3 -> 272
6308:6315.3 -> 269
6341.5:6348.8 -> 286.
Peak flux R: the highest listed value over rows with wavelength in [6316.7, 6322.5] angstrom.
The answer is 279.7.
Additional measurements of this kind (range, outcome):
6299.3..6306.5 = 273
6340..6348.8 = 306.8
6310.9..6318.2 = 269.1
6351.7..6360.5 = 291.5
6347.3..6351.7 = 300.4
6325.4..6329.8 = 299.8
